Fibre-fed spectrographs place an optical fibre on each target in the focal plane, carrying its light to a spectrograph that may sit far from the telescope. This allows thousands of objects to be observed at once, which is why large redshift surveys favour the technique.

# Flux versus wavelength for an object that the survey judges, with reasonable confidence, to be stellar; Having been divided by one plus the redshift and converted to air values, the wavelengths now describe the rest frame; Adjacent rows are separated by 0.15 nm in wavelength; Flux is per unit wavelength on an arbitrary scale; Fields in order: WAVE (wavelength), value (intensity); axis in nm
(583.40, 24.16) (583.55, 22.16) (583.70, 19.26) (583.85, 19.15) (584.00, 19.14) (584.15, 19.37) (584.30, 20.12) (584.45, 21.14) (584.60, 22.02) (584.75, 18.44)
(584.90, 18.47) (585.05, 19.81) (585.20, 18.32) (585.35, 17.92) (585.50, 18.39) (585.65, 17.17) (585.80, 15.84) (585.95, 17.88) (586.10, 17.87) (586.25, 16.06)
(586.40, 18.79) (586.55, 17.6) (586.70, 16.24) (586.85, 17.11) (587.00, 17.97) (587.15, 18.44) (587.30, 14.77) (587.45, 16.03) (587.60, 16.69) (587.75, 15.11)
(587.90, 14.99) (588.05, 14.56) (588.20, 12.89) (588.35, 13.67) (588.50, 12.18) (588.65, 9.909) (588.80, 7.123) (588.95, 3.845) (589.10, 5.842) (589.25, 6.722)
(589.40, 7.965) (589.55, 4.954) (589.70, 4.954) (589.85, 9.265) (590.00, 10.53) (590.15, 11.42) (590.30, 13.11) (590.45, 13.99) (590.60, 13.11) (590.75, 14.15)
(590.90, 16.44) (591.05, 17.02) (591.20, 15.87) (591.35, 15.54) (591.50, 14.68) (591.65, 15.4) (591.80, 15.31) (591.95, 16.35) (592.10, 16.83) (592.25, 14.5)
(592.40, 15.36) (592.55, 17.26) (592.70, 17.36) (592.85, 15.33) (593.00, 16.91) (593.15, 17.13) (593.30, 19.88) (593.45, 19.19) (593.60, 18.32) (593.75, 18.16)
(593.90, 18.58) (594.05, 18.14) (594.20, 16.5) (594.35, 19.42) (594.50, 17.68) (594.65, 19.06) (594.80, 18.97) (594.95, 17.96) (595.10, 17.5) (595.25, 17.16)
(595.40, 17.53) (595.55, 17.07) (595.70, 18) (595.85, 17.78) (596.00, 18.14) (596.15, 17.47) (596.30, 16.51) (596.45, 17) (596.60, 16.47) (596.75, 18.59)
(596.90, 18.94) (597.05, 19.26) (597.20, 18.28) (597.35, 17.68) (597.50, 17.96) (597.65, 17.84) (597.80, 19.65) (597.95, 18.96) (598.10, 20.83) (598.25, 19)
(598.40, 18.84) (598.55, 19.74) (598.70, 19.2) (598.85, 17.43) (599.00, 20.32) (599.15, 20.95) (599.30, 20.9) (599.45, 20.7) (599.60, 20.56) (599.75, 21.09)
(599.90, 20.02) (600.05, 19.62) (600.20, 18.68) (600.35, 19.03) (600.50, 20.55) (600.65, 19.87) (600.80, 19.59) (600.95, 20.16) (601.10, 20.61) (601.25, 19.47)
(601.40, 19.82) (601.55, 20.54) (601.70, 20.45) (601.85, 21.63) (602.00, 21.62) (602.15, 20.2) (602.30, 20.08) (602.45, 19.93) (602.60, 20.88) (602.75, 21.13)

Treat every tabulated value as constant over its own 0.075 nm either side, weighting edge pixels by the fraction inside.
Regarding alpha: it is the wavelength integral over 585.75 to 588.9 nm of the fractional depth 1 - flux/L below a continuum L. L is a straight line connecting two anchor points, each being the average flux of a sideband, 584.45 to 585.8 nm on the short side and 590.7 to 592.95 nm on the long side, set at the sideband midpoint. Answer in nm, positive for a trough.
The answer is 0.47 nm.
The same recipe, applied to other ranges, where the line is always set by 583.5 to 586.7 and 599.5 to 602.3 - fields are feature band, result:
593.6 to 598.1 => 0.38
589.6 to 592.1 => 0.74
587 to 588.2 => 0.20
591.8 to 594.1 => 0.27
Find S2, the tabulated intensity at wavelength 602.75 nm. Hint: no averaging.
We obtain 21.13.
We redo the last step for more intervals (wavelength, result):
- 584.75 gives 18.44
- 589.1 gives 5.842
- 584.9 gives 18.47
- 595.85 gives 17.78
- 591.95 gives 16.35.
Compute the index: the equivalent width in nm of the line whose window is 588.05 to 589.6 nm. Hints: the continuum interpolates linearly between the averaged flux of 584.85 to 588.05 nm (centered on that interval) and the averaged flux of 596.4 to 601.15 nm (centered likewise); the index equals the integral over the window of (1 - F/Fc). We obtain 0.767 nm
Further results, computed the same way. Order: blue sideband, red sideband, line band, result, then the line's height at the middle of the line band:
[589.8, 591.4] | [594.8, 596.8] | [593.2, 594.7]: -0.21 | 16.2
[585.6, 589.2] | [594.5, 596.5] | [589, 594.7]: 0.61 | 16.2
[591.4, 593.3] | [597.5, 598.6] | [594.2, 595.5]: -0.04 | 17.5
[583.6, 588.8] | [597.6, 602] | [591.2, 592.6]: 0.20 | 18.2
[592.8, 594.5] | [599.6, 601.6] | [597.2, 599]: 0.03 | 19.2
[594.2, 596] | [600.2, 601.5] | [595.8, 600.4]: 0.00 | 18.9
